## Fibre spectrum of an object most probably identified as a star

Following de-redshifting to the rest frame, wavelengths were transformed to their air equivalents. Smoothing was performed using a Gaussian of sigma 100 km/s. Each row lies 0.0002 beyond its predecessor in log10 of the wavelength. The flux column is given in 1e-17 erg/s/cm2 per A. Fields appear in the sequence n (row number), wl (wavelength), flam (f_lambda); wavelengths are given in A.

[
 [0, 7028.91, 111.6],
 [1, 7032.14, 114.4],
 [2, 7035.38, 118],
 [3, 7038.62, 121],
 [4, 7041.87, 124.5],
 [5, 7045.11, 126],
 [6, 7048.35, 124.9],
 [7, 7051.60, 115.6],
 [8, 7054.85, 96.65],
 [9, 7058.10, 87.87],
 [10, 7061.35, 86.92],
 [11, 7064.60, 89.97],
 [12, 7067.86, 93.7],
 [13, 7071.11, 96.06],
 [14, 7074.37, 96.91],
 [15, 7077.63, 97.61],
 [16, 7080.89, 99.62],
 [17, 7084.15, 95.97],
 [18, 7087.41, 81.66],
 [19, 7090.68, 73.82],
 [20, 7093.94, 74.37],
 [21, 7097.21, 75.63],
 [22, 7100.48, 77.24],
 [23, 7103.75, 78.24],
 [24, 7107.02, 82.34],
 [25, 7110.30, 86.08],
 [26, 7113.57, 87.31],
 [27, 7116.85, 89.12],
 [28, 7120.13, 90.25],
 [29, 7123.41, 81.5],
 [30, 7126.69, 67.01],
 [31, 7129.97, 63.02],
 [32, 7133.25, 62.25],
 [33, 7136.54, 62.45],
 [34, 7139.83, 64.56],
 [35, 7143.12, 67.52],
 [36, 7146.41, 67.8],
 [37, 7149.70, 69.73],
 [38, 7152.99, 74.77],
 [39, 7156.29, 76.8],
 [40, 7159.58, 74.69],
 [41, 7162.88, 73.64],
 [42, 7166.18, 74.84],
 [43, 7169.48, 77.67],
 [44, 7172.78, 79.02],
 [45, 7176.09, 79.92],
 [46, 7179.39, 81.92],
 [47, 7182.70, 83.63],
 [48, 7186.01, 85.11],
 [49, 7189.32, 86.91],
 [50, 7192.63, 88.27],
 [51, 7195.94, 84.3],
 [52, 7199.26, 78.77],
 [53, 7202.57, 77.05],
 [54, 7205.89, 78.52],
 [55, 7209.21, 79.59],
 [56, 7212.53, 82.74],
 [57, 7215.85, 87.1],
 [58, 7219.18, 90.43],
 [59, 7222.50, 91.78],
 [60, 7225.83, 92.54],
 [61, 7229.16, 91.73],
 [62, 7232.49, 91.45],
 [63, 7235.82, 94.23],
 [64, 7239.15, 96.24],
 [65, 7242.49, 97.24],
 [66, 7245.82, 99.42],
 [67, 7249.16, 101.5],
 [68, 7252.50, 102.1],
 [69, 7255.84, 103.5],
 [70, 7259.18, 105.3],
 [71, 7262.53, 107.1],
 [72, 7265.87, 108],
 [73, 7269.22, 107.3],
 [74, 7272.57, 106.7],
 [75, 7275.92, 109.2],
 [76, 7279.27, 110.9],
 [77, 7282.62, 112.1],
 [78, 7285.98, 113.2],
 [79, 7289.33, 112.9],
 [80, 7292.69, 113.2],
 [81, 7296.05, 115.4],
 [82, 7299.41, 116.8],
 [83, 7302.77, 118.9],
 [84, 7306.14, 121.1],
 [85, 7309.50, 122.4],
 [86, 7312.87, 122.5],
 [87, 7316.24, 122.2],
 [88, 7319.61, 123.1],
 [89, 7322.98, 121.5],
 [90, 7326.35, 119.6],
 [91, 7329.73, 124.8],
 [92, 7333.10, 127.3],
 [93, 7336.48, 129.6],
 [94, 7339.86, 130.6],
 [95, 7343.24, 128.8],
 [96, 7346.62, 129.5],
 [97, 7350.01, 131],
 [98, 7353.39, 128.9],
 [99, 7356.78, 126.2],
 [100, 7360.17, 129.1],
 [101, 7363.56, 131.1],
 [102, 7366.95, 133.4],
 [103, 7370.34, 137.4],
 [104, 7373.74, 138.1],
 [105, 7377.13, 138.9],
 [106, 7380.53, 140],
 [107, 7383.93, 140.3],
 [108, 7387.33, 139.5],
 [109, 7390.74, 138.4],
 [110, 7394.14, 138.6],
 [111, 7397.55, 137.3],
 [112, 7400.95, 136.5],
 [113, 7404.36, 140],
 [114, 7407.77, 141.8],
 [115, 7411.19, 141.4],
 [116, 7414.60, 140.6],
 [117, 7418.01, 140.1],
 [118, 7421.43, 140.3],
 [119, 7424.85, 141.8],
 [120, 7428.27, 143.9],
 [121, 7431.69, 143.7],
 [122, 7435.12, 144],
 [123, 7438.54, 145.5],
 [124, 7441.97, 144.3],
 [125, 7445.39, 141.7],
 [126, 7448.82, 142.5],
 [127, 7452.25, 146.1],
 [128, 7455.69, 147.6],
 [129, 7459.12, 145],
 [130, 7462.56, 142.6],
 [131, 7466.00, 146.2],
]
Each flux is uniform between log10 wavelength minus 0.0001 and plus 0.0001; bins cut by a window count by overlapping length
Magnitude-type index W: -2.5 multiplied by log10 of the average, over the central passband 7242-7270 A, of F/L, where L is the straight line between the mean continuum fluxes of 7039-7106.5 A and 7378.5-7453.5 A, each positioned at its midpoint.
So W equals 0.16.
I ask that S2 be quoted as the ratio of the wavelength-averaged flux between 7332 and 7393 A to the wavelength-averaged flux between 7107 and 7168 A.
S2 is 1.79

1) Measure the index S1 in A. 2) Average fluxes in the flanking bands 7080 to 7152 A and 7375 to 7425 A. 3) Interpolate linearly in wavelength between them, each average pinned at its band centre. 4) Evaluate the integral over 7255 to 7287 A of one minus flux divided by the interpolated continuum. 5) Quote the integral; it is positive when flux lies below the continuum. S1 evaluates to 0.8 A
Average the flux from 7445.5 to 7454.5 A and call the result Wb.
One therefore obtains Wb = 144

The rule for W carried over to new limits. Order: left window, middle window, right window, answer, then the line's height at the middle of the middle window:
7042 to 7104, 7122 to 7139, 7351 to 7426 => 0.46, 102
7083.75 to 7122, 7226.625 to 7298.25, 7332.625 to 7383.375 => 0.09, 114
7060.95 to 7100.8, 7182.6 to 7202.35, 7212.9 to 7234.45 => 0.07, 89.9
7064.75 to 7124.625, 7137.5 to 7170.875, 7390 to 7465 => 0.32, 96.5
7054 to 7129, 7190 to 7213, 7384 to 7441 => 0.27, 105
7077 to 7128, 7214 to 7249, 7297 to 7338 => 0.14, 107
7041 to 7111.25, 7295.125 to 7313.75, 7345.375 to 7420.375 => 0.05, 125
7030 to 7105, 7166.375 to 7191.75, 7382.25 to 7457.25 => 0.34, 112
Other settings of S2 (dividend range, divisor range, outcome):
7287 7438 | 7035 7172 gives 1.53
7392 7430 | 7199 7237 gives 1.62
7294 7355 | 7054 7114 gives 1.42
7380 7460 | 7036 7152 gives 1.62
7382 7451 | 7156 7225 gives 1.73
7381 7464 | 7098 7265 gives 1.70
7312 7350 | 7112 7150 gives 1.73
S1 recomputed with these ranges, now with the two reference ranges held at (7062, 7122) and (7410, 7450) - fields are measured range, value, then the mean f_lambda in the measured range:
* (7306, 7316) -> 0.1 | 122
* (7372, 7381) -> -0.3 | 139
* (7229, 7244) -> 2.2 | 94.4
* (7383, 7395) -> -0.3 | 139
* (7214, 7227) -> 2.1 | 90.3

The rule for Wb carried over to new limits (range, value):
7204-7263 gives 93.7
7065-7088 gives 94.8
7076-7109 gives 83.7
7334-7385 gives 133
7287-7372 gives 125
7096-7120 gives 82.9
